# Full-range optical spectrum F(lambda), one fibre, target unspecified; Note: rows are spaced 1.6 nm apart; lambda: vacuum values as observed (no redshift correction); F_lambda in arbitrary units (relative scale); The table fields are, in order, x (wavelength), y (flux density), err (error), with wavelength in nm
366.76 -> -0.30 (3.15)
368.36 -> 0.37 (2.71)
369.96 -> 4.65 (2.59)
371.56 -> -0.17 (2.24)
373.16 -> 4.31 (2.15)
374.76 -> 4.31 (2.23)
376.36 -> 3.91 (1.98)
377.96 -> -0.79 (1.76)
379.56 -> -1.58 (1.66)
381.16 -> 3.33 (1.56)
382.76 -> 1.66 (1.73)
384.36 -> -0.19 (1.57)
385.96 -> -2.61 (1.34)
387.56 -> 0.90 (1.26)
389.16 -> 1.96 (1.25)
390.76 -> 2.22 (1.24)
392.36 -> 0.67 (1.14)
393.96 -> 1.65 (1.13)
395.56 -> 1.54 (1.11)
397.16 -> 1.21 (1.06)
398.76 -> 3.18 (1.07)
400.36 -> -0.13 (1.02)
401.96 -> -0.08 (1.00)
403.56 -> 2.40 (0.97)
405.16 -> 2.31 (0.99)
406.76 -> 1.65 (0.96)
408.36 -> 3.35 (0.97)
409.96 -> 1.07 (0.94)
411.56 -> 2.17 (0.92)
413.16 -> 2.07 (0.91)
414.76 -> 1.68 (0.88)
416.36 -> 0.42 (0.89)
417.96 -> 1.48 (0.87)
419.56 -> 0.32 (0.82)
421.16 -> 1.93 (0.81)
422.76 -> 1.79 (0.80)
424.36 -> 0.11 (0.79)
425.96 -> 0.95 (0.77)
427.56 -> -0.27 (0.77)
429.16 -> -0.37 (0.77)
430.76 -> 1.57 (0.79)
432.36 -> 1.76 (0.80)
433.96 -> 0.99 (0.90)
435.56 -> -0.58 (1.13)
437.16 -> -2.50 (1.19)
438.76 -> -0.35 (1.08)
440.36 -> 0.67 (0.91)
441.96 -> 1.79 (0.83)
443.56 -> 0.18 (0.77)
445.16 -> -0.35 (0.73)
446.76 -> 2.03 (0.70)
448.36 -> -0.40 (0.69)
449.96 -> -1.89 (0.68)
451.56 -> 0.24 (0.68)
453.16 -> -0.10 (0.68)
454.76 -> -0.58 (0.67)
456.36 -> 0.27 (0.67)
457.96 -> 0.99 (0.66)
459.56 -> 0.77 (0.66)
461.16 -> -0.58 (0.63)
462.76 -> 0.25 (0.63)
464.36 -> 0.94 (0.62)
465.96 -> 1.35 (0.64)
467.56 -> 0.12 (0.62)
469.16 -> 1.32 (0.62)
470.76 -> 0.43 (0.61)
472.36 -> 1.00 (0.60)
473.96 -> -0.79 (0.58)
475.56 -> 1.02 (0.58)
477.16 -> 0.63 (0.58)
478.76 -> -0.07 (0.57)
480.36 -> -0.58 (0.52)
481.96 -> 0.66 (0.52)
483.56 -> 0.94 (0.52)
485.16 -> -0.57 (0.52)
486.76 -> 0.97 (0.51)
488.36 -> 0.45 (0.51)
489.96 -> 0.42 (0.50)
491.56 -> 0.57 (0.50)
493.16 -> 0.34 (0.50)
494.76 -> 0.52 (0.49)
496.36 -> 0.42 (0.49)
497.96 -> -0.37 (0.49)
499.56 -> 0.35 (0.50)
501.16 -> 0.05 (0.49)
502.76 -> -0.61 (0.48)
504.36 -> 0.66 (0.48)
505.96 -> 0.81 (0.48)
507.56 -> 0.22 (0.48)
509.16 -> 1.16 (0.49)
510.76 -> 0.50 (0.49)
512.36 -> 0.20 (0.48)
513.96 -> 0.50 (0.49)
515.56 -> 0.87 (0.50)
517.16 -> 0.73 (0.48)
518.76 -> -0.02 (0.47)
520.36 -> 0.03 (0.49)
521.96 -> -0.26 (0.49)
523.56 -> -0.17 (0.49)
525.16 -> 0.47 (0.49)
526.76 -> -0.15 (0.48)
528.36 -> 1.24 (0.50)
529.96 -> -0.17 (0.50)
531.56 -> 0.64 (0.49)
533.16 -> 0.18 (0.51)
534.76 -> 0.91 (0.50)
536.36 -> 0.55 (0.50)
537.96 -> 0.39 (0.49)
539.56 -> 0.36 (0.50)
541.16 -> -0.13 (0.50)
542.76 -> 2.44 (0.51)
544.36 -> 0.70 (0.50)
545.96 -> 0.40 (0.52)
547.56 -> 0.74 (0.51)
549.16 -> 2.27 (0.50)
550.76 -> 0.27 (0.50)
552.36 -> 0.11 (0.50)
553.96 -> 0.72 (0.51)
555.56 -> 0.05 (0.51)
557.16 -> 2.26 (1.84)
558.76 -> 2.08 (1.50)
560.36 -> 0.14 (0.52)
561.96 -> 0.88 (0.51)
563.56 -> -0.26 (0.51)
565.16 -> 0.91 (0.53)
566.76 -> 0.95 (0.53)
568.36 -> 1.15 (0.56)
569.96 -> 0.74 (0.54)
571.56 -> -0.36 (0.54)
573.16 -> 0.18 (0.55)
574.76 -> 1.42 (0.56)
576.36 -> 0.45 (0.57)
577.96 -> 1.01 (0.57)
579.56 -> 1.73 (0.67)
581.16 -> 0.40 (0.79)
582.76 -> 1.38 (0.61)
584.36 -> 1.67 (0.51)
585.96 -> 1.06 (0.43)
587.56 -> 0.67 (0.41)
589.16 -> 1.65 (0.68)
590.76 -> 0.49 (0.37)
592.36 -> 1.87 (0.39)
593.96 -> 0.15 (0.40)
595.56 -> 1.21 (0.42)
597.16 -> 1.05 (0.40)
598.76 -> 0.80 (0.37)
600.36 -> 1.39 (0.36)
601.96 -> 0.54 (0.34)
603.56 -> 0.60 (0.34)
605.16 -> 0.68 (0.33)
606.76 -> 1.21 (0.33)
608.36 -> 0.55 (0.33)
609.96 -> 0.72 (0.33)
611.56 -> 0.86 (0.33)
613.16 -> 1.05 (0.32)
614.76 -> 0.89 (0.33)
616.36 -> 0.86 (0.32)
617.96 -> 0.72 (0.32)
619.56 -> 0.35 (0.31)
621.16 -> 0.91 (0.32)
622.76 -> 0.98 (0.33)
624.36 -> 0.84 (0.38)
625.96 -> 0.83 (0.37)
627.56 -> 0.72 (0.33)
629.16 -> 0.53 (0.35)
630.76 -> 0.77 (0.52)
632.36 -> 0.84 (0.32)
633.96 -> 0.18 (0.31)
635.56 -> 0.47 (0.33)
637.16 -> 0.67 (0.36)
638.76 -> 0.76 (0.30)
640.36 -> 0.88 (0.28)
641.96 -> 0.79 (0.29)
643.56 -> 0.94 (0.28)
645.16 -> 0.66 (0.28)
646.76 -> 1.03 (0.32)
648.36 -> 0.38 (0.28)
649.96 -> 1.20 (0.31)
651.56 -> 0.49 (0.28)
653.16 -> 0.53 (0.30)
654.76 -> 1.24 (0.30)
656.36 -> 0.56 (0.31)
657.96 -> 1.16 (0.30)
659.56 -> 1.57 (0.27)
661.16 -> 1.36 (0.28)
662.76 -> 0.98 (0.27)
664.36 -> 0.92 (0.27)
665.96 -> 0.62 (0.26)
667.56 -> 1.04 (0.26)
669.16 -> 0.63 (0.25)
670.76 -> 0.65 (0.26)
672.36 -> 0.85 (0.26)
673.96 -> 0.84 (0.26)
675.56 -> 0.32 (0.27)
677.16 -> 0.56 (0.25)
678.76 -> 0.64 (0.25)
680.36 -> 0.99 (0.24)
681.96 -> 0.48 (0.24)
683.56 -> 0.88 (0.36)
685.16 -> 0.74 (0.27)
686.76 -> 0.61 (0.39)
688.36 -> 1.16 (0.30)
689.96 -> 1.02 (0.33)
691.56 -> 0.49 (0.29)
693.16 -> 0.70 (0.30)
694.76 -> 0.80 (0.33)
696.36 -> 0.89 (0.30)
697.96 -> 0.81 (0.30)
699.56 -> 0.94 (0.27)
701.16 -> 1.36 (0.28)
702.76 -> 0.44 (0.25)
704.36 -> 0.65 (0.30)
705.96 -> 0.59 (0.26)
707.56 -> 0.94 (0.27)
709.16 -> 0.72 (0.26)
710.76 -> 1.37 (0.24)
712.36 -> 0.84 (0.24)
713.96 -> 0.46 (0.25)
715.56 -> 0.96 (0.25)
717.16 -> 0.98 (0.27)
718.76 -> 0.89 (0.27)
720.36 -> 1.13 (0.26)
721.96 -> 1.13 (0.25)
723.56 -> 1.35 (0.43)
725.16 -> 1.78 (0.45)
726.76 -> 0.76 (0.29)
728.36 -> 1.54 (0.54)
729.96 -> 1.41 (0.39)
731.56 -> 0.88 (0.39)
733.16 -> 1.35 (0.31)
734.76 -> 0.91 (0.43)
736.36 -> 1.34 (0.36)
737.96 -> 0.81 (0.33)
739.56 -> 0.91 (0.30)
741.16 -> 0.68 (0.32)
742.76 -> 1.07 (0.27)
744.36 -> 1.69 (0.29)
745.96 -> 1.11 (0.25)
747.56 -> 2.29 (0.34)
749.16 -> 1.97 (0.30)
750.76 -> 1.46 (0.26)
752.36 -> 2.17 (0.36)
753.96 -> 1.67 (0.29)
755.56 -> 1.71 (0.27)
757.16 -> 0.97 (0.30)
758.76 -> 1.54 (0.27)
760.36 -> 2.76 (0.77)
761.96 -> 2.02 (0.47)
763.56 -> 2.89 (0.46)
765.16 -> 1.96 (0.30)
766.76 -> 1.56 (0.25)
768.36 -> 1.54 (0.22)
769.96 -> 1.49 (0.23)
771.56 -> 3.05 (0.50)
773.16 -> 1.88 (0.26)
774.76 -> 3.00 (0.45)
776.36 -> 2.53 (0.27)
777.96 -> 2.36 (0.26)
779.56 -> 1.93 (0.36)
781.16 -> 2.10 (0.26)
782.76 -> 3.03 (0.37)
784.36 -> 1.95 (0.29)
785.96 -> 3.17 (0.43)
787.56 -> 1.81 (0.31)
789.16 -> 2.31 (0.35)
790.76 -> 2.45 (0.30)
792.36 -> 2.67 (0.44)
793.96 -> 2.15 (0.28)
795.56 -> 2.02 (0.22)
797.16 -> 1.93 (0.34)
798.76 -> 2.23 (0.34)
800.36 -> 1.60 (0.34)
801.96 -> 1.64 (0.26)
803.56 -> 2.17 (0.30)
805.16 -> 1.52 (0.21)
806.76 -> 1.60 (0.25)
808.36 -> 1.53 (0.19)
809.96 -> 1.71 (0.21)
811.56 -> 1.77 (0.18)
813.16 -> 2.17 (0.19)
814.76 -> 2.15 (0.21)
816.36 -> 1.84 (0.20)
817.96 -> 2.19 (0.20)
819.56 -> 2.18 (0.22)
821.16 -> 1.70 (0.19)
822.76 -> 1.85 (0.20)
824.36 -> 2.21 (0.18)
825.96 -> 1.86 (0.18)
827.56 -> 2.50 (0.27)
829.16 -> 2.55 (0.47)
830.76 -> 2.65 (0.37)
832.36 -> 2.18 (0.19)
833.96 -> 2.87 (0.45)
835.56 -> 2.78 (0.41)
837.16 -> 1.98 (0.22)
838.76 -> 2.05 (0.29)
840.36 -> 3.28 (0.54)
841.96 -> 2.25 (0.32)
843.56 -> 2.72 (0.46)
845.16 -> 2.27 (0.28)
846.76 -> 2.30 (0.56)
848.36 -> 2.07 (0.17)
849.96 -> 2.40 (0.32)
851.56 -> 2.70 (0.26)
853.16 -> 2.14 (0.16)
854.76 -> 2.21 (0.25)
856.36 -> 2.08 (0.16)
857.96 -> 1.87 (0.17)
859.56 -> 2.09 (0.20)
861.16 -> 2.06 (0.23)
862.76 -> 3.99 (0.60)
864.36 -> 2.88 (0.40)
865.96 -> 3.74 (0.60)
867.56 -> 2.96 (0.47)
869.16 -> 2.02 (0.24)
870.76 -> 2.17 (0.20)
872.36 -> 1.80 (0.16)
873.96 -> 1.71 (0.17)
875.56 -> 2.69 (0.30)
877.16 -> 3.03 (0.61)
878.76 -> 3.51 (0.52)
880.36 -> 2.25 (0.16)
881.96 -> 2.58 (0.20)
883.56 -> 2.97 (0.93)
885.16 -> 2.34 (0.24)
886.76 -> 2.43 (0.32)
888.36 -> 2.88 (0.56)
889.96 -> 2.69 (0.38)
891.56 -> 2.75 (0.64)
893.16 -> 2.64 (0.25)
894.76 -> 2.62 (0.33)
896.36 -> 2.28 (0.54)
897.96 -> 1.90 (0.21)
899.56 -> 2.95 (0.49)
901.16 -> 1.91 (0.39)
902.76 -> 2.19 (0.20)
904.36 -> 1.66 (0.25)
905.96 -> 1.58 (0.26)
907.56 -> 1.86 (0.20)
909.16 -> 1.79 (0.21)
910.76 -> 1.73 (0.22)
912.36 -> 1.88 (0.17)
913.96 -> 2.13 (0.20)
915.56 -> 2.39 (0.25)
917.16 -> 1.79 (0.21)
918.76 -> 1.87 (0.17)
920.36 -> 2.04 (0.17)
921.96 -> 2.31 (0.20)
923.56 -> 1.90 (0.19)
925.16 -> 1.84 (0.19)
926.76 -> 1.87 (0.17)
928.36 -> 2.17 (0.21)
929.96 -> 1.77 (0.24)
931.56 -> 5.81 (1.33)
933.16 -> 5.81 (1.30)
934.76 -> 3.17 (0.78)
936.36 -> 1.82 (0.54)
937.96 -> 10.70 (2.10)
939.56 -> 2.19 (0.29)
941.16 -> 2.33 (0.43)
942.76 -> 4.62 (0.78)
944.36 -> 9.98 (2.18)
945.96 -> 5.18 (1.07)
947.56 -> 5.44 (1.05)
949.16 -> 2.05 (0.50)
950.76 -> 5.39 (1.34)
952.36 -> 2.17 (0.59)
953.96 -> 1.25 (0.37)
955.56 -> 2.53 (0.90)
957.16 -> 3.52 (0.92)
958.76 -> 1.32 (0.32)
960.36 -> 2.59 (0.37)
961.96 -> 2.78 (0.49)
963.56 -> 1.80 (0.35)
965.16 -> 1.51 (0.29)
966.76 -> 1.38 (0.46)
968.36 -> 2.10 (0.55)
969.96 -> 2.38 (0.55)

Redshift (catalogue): 0.866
